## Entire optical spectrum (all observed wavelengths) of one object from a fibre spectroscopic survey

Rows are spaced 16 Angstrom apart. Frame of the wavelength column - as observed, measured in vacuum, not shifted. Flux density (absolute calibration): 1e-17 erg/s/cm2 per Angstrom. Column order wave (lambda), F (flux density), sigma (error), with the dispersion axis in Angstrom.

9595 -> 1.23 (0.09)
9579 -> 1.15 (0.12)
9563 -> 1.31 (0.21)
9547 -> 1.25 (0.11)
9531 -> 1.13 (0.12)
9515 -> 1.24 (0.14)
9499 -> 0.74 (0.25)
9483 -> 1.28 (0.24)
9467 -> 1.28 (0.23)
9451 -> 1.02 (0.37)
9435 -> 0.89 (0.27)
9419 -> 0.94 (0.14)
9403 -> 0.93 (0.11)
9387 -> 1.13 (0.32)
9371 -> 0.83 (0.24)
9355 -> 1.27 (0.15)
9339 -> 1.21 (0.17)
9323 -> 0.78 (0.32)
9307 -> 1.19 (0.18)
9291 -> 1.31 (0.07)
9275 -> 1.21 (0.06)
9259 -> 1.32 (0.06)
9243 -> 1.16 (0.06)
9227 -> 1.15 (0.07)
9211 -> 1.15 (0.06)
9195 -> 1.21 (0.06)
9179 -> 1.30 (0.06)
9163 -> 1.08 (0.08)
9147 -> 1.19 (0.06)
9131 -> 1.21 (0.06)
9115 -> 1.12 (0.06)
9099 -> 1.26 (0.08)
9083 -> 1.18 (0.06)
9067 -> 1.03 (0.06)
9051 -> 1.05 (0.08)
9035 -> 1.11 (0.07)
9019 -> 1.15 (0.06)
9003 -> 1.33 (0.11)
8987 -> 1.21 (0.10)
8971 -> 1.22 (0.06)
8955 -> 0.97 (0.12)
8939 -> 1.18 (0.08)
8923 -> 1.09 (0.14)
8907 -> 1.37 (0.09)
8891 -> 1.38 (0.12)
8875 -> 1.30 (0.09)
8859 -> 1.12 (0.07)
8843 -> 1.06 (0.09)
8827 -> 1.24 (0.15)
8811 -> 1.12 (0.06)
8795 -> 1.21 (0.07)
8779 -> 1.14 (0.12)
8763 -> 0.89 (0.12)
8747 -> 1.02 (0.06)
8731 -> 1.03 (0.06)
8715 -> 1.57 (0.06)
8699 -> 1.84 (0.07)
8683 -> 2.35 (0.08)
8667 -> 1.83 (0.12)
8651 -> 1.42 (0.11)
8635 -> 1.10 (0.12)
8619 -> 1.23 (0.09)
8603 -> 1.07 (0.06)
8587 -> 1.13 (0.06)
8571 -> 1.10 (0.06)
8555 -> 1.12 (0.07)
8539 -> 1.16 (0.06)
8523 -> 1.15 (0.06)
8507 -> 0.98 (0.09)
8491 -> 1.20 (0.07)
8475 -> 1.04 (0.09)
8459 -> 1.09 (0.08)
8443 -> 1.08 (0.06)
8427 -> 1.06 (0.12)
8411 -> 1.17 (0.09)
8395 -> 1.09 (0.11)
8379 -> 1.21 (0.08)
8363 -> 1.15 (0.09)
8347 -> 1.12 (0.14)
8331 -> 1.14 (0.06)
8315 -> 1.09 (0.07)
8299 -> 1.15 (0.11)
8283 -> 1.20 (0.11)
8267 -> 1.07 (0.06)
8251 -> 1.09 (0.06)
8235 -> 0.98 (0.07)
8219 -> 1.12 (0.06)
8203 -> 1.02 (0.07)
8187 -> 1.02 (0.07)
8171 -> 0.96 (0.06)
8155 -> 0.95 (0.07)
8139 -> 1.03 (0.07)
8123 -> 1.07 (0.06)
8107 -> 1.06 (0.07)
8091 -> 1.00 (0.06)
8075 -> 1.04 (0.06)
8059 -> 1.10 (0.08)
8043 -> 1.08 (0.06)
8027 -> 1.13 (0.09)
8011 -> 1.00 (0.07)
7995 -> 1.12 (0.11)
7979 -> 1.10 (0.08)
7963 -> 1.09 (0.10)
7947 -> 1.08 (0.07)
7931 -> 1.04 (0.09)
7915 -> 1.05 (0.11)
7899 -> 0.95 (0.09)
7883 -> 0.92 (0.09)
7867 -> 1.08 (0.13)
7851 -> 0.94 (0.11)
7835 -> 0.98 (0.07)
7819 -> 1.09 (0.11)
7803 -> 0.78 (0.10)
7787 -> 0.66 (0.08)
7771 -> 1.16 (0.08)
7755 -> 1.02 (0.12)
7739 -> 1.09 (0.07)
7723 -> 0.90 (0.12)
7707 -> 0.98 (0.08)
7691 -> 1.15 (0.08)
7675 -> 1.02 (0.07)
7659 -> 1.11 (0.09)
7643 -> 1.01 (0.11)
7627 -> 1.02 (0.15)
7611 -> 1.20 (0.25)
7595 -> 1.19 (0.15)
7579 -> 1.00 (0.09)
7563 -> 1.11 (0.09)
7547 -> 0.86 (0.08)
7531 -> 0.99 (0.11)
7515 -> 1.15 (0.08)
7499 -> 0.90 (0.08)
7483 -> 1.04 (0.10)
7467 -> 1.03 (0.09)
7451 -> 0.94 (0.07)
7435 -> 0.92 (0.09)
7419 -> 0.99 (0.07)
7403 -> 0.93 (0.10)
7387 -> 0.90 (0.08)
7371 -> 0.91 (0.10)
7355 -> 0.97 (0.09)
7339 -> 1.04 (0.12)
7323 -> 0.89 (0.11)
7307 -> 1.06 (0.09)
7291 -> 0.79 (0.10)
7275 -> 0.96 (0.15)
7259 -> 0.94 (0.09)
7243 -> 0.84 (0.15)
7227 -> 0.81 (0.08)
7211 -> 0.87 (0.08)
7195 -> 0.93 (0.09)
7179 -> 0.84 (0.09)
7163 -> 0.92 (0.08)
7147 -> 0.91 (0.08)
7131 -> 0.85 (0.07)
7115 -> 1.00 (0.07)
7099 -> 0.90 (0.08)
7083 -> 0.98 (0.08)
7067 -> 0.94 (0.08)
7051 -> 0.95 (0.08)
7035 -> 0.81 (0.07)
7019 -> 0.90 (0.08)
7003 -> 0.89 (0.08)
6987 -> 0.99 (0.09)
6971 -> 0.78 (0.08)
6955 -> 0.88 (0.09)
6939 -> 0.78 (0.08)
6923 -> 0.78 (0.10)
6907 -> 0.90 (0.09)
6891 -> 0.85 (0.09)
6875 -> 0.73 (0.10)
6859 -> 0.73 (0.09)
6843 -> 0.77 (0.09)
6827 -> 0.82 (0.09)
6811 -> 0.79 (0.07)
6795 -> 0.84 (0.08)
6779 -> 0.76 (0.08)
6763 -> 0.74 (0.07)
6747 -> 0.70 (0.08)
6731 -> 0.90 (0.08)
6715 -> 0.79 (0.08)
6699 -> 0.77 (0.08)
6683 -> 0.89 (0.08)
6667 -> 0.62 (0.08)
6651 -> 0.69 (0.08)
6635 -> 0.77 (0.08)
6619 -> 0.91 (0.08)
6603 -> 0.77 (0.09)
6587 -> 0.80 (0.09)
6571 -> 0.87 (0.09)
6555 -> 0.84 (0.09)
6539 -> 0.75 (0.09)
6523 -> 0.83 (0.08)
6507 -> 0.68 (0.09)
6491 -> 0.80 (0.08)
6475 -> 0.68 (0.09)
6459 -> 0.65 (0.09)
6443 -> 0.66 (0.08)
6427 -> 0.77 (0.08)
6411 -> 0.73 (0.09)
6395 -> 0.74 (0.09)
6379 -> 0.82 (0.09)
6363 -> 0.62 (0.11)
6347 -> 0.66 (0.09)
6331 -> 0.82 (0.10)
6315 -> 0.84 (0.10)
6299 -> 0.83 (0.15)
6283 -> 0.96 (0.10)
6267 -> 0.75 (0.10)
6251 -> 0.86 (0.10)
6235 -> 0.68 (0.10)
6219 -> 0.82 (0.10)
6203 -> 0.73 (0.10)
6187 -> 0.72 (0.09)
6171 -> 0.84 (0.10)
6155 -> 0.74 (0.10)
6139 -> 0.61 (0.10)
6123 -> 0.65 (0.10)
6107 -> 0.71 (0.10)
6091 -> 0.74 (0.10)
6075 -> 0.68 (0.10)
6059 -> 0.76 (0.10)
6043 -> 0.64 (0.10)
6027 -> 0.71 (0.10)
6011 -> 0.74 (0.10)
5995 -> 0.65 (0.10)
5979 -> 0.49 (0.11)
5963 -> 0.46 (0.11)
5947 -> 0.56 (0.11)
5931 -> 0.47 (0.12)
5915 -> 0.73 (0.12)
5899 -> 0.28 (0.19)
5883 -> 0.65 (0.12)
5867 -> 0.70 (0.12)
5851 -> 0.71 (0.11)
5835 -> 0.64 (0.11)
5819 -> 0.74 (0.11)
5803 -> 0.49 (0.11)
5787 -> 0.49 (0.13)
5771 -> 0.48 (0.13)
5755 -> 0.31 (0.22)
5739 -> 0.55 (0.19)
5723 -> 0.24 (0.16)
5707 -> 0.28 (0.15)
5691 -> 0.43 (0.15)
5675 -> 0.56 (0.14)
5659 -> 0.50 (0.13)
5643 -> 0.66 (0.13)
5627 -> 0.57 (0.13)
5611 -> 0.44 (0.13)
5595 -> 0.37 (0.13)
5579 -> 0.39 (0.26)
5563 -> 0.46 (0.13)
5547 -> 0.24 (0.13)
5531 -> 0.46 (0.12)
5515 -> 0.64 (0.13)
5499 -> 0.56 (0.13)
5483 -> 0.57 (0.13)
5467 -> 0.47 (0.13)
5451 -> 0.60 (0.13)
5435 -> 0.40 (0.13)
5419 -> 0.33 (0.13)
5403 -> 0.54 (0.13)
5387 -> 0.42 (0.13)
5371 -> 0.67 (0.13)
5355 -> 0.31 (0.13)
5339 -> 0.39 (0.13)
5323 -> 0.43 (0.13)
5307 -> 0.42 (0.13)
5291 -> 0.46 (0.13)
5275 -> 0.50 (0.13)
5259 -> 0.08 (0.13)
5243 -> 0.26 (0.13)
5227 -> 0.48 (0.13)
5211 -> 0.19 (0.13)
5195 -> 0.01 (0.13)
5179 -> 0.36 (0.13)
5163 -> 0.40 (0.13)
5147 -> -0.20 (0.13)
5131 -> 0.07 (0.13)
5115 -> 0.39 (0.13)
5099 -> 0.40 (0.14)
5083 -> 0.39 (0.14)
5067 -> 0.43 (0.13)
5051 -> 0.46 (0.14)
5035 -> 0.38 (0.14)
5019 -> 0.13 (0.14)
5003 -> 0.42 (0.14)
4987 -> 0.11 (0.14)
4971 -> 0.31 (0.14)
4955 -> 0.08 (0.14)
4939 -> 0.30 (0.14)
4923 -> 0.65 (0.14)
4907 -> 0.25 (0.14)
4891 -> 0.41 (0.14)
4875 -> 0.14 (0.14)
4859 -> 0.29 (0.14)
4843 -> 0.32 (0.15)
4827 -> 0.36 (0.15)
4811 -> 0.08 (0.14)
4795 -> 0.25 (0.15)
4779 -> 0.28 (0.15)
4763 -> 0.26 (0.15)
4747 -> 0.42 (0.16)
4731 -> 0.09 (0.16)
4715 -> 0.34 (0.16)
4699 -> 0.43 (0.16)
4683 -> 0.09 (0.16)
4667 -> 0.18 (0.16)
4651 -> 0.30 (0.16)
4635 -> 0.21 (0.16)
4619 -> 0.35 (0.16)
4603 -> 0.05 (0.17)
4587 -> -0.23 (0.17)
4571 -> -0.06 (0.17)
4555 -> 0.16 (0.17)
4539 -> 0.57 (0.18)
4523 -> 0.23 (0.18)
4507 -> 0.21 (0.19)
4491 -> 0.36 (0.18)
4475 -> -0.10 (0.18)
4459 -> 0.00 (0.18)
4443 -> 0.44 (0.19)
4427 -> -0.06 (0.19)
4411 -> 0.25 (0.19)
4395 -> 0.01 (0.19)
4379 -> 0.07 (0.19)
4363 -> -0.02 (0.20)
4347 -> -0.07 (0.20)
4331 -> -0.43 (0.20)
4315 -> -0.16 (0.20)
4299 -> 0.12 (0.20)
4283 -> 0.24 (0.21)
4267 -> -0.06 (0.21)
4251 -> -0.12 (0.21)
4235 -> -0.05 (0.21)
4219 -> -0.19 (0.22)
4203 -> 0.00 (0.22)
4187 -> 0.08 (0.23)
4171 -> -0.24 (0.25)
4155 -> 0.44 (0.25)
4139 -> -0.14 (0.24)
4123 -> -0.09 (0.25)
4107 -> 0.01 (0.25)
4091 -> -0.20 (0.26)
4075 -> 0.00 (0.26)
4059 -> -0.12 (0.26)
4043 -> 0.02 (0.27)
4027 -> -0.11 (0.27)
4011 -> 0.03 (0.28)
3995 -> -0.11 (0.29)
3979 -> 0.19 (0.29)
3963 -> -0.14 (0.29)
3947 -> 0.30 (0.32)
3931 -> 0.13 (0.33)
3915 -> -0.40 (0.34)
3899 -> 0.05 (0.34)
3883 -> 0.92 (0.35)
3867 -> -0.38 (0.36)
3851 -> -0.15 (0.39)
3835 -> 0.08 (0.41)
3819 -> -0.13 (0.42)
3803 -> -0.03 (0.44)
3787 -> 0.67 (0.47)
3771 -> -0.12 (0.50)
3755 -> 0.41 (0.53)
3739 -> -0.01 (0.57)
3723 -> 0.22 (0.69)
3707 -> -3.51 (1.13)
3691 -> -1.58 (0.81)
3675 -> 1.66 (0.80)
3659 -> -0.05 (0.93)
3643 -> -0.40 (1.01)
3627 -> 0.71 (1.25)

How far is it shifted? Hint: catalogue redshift 0.322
